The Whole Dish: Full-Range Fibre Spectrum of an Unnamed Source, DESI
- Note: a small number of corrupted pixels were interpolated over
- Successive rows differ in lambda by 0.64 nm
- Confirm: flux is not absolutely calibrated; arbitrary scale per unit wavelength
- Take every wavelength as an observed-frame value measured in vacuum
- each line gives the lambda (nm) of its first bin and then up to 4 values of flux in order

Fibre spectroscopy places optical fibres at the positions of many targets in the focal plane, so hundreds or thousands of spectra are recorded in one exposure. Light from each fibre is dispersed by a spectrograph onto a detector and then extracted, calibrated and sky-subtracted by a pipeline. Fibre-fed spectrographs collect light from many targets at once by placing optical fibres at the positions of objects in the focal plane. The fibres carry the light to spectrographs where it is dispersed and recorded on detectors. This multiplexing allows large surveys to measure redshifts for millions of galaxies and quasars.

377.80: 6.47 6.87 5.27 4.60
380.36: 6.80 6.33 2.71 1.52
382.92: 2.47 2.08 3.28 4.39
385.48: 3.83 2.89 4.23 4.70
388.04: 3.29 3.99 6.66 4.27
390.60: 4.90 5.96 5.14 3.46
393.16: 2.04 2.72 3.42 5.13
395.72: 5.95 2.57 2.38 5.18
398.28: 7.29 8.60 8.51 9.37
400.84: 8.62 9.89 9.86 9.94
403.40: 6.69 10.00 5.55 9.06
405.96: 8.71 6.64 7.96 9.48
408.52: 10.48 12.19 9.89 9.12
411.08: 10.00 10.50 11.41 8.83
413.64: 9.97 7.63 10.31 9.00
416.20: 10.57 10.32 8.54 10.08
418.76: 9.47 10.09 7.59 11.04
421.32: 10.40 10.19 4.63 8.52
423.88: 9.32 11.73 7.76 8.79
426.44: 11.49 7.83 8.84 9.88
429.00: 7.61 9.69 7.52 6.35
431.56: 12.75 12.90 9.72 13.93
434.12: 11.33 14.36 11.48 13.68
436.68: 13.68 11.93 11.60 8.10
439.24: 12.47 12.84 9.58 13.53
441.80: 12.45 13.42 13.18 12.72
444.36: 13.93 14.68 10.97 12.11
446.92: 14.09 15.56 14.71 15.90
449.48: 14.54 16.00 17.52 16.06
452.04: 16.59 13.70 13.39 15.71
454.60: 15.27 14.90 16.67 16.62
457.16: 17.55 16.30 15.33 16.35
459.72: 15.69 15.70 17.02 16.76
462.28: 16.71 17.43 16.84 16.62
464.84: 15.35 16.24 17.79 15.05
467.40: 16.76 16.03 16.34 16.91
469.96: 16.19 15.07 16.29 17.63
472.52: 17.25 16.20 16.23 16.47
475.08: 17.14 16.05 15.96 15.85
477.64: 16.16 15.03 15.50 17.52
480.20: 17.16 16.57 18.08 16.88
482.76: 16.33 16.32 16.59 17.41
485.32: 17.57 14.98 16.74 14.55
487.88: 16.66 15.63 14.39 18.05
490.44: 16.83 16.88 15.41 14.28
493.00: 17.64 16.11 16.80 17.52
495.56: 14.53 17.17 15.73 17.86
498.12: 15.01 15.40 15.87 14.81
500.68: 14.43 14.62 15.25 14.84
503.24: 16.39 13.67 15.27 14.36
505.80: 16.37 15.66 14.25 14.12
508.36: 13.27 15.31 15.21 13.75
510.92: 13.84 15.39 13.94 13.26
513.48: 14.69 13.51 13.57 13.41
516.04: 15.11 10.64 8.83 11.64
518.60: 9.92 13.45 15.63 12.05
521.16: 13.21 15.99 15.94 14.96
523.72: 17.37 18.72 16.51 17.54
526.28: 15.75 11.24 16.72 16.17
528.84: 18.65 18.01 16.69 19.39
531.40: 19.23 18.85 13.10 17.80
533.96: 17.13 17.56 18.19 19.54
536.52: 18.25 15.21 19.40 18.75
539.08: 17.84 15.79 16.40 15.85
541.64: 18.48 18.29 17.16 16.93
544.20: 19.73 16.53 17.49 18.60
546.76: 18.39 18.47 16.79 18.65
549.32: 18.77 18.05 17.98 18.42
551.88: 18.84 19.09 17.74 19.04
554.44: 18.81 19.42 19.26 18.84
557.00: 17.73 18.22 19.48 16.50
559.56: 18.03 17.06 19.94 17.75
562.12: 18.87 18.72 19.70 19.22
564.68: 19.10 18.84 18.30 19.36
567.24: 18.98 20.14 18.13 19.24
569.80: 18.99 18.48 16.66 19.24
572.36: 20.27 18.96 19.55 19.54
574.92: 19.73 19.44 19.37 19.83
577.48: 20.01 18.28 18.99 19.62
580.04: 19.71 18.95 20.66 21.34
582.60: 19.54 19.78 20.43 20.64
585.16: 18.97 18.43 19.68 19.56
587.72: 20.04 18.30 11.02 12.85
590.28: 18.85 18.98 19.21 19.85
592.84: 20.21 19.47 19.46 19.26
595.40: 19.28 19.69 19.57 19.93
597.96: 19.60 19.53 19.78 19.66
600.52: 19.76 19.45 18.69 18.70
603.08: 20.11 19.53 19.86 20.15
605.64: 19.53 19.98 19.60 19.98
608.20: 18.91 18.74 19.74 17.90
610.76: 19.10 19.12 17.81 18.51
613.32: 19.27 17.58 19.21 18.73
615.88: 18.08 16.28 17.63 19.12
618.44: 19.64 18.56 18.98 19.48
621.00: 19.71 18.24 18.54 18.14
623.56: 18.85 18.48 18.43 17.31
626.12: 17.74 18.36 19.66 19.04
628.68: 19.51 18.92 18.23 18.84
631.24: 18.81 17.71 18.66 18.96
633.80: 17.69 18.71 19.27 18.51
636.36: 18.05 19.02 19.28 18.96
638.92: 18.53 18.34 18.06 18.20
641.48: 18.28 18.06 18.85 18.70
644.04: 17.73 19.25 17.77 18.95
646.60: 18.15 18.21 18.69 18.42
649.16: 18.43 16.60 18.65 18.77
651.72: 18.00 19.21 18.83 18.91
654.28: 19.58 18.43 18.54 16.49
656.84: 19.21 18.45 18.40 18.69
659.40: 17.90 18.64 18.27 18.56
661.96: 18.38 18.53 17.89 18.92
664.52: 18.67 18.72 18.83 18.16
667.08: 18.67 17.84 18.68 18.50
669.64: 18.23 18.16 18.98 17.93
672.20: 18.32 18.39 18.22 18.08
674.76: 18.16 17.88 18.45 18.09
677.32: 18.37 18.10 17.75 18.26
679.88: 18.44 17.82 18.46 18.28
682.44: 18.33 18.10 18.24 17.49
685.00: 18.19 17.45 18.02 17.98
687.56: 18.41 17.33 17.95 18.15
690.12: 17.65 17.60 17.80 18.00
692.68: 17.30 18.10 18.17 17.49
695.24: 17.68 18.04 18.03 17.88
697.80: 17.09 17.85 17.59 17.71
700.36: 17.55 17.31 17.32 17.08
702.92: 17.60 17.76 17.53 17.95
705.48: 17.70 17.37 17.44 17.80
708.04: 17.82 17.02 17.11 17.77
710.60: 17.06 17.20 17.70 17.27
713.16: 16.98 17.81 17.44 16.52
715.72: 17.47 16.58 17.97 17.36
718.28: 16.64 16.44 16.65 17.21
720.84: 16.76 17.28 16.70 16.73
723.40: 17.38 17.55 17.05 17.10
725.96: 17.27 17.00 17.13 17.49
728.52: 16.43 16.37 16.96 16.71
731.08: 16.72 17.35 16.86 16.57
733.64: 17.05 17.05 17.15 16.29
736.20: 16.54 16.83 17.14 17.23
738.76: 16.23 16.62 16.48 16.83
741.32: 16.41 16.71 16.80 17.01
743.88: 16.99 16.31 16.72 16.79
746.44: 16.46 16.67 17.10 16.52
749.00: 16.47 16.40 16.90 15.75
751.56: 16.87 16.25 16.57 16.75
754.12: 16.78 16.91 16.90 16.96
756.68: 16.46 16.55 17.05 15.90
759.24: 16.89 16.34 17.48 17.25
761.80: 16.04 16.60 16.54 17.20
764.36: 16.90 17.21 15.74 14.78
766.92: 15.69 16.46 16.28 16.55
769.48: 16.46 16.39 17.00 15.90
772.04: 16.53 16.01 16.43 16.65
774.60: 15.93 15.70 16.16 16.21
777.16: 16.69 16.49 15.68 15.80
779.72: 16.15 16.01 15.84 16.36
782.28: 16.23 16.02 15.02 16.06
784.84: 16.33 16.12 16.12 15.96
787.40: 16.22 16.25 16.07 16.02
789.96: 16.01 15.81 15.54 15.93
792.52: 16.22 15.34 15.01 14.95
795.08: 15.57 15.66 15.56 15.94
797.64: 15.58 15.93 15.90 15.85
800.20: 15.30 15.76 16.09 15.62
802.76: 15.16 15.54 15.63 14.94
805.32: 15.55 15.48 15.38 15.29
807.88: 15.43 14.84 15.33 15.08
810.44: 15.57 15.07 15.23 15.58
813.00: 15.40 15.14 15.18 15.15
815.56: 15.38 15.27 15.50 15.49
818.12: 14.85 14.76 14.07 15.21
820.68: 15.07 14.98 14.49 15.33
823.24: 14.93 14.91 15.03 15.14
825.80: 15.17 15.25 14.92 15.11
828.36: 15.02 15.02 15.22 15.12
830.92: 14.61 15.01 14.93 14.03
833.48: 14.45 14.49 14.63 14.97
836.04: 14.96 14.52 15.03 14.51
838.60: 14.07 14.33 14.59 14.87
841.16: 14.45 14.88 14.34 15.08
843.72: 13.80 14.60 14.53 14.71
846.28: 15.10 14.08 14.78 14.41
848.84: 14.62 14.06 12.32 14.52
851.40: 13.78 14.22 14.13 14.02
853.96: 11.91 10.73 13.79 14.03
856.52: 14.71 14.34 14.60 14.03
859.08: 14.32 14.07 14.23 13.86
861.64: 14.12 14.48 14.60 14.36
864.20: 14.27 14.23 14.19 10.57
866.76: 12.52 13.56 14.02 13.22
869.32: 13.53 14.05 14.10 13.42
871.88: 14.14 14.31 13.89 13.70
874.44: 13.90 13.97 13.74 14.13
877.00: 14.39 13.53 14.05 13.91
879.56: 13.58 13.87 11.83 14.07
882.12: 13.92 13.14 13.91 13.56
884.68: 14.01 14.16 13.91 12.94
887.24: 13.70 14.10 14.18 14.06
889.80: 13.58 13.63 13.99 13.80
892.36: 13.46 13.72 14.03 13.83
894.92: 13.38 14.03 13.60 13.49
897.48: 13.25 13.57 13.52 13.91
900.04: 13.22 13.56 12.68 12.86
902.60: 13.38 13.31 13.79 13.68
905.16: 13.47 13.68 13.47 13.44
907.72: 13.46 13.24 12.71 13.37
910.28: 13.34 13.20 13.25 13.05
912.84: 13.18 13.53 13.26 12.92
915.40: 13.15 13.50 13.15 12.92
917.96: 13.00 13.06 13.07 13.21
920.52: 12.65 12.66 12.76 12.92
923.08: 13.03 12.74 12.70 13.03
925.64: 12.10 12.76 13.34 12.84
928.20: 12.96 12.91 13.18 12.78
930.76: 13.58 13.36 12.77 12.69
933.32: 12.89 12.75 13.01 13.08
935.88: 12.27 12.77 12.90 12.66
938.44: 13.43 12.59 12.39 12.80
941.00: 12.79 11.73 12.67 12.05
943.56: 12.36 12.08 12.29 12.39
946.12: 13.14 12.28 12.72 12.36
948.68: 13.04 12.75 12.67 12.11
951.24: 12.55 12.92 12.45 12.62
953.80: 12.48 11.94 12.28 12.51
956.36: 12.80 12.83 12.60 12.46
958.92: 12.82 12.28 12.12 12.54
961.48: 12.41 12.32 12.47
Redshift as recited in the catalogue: 0.00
